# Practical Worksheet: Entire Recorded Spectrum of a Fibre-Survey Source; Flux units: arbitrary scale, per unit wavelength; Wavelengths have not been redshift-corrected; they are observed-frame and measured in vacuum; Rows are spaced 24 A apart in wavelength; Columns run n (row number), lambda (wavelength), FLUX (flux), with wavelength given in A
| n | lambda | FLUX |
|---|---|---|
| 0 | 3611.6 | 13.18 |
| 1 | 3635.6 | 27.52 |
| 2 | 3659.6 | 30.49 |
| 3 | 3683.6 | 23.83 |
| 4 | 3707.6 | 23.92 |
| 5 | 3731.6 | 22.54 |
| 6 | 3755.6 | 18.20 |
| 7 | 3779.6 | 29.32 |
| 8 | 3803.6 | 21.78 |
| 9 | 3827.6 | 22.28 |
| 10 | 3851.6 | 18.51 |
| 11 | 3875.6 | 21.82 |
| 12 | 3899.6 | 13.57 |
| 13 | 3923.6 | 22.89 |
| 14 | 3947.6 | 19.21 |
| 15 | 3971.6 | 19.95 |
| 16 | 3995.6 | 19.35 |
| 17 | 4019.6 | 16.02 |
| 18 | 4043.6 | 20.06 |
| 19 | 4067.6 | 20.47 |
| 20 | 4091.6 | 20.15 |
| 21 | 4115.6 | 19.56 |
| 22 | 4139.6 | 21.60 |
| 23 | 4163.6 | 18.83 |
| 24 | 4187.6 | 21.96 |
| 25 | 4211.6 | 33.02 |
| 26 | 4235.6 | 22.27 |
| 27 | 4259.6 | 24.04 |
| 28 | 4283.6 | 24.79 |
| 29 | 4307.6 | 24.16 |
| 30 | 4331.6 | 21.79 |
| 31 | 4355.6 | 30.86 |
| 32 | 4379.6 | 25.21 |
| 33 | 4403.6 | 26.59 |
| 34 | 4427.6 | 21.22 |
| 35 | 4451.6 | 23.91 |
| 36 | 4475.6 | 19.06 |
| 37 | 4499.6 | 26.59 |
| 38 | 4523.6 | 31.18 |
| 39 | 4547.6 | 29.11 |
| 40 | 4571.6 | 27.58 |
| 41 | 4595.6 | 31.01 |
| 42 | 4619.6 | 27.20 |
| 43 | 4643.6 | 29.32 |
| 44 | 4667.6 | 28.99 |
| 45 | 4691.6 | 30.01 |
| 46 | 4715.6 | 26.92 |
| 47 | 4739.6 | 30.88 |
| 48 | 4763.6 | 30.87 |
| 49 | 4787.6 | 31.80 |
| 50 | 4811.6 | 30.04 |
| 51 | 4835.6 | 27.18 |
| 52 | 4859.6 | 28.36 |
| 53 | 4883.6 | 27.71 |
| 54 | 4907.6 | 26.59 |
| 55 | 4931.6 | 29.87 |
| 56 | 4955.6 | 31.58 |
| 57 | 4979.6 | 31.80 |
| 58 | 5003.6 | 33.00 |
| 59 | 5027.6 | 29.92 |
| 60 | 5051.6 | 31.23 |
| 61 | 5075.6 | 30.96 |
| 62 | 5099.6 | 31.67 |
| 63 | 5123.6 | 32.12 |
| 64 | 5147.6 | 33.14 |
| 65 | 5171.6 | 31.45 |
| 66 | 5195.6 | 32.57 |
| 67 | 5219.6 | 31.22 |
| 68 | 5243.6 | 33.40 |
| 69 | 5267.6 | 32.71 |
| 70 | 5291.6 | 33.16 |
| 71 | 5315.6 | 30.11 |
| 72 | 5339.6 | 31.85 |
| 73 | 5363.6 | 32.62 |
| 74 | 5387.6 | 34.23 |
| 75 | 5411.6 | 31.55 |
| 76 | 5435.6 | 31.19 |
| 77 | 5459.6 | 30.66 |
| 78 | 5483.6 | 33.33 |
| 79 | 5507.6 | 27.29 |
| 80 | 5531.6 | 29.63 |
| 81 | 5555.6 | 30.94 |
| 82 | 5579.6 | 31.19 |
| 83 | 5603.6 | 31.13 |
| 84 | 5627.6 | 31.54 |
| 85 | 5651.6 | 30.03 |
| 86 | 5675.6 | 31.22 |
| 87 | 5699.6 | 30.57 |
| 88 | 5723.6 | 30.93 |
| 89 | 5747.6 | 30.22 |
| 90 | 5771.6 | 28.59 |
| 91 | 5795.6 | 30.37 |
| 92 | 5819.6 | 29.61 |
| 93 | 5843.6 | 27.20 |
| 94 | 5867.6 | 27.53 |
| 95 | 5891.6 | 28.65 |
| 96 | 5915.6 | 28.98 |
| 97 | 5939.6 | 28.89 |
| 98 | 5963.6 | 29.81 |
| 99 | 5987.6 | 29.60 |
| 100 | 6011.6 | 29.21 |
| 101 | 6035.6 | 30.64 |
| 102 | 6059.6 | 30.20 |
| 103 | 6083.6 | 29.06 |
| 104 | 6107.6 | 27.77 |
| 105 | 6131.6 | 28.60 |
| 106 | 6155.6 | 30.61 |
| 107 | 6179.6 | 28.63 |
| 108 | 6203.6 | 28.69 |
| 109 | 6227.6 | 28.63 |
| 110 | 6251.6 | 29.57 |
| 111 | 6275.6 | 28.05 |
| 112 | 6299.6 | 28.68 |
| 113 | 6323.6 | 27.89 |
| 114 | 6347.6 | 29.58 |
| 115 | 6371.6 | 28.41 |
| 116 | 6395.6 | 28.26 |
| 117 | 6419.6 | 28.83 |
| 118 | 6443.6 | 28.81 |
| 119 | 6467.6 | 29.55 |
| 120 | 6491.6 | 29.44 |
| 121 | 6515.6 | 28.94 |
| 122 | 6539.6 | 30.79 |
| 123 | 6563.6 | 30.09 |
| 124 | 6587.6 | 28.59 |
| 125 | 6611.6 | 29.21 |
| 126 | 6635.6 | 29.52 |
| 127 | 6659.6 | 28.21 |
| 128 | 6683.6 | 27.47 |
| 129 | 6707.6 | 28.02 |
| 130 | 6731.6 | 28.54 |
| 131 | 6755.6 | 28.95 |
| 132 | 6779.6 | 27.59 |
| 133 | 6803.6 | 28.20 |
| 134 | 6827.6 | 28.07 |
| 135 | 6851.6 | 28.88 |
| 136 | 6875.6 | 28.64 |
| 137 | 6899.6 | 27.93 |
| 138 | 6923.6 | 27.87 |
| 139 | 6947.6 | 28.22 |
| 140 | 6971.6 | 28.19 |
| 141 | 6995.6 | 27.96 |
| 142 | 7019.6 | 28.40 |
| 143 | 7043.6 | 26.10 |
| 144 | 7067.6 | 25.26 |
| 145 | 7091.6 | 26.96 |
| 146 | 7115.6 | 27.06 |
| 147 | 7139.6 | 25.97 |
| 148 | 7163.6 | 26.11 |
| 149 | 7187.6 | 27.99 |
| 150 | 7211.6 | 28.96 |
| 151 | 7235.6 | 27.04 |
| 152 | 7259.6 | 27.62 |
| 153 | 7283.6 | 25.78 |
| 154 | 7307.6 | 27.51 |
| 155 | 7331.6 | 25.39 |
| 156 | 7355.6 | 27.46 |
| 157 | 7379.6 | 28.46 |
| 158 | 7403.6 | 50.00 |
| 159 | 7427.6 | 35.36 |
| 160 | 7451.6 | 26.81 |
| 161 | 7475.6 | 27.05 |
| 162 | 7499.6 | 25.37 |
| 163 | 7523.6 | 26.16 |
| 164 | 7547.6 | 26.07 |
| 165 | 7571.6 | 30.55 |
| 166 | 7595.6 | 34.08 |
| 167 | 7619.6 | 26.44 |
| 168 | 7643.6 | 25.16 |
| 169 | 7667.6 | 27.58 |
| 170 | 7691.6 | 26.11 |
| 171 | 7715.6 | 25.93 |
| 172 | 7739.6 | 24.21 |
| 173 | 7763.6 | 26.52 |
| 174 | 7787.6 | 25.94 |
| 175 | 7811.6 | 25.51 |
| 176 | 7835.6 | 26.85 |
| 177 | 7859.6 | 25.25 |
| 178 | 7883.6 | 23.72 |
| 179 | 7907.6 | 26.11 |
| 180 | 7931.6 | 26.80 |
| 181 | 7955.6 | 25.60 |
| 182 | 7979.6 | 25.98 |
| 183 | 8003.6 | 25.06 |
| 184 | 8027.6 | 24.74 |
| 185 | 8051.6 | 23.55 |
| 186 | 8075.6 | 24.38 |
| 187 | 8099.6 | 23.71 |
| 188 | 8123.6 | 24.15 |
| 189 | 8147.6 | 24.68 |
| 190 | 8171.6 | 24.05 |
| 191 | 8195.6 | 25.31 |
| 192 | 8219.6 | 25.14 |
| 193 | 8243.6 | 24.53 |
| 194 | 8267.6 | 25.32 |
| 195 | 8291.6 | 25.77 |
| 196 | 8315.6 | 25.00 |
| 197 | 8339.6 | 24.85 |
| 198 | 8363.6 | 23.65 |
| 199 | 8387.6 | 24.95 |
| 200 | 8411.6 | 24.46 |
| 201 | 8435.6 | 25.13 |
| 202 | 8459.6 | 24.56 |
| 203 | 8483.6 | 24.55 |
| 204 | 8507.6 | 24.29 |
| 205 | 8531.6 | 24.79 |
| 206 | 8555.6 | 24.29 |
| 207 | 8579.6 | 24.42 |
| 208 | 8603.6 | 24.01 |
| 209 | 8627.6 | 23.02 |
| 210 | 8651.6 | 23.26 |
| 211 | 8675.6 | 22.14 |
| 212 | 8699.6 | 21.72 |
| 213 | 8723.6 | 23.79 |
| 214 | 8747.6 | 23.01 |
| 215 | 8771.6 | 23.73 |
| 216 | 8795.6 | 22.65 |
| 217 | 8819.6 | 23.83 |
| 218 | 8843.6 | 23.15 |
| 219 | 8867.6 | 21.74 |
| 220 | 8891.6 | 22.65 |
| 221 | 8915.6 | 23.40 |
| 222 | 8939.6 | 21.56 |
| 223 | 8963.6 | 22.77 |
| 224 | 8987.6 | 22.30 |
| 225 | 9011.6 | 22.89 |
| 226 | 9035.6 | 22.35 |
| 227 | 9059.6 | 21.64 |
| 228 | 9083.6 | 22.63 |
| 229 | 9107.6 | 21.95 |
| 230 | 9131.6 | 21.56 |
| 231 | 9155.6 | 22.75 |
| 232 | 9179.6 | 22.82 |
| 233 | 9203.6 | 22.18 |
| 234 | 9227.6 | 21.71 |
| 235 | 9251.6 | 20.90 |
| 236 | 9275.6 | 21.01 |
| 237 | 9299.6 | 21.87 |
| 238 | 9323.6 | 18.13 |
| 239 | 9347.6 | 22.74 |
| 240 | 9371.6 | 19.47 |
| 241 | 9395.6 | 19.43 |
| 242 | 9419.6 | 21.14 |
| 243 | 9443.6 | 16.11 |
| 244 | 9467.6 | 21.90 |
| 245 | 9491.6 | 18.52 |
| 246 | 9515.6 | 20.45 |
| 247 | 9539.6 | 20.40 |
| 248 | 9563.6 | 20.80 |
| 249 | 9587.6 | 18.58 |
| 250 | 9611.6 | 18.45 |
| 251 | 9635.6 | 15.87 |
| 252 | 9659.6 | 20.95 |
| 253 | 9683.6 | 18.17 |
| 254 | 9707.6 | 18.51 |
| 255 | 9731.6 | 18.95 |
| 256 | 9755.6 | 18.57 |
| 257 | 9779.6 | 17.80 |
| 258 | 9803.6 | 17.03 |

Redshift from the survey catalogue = 0.127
